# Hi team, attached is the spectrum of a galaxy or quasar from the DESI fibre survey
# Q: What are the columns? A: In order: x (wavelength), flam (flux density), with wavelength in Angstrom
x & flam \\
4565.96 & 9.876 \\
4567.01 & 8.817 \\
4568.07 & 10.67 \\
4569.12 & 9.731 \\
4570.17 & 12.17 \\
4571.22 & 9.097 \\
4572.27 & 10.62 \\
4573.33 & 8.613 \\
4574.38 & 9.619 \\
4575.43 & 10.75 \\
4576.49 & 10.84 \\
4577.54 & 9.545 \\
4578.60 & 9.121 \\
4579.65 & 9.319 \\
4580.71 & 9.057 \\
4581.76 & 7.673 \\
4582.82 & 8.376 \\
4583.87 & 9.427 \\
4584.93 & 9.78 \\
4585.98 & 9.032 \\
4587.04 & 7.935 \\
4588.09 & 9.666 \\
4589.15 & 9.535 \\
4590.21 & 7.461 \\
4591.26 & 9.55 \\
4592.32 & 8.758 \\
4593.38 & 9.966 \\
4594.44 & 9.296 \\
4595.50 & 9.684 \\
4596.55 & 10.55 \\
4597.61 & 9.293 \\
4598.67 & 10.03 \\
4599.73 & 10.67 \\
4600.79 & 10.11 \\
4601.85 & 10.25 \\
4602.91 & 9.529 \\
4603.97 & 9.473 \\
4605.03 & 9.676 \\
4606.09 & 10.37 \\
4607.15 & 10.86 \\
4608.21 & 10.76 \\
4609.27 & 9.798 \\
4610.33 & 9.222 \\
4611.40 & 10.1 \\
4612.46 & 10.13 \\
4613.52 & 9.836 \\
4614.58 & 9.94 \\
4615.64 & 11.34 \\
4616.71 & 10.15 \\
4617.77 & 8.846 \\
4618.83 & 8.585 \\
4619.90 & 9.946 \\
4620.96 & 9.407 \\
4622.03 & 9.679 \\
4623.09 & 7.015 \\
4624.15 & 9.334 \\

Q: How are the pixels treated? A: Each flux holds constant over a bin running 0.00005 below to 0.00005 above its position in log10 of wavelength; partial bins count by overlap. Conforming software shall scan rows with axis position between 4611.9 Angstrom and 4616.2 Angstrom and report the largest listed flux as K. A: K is 11.34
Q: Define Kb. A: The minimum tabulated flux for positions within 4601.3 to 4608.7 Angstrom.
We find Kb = 9.473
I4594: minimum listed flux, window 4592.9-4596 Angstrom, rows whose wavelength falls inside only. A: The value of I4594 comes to 9.296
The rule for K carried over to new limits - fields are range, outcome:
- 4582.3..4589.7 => 9.78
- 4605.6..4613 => 10.86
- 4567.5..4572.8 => 12.17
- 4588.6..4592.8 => 9.55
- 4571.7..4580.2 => 10.84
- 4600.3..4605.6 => 10.25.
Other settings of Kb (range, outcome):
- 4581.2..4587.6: 7.673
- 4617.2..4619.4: 8.585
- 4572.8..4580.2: 8.613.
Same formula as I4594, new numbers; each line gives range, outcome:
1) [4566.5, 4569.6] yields 8.817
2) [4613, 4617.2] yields 9.836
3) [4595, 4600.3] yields 9.293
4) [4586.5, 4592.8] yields 7.461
